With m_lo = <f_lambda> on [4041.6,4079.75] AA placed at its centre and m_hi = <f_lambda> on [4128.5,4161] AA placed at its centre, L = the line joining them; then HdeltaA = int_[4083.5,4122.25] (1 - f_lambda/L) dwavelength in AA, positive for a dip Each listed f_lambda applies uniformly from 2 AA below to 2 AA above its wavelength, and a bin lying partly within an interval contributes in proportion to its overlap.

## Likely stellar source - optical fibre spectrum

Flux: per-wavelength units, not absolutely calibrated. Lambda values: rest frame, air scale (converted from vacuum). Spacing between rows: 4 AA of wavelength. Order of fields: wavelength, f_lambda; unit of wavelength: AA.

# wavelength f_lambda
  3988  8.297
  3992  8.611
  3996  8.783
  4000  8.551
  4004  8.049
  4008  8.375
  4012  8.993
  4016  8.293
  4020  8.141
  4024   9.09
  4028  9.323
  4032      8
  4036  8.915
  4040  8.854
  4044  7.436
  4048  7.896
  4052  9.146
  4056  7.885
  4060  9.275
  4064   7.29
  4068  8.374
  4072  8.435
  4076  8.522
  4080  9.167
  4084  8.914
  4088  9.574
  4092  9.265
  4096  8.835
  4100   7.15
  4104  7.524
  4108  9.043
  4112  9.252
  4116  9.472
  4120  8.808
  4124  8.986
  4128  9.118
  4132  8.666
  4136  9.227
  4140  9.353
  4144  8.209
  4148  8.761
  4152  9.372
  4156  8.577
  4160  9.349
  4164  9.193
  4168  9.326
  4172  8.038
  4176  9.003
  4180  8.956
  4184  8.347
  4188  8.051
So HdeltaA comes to -0.7 AA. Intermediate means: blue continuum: 8.3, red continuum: 8.93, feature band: 8.78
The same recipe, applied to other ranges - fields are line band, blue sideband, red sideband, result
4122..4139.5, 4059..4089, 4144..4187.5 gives -0.54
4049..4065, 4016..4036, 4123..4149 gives 0.50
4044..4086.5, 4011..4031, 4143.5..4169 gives 1.73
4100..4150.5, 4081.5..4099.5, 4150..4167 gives 1.42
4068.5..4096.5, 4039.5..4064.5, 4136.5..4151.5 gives -1.51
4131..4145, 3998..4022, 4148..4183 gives -0.12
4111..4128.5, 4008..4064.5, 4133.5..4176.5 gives -0.62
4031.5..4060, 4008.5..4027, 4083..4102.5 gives 0.92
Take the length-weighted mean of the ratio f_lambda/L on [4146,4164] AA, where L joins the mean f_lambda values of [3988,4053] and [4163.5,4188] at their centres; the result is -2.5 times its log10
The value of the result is -0.04 mag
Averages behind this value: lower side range 8.51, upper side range 8.73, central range 9.03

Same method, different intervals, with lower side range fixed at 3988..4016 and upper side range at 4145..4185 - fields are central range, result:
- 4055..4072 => 0.05 mag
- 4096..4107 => 0.13 mag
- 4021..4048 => 0.01 mag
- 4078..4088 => -0.05 mag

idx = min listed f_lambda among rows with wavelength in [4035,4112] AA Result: 7.15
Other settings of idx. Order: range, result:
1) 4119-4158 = 8.209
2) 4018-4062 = 7.436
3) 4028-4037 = 8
